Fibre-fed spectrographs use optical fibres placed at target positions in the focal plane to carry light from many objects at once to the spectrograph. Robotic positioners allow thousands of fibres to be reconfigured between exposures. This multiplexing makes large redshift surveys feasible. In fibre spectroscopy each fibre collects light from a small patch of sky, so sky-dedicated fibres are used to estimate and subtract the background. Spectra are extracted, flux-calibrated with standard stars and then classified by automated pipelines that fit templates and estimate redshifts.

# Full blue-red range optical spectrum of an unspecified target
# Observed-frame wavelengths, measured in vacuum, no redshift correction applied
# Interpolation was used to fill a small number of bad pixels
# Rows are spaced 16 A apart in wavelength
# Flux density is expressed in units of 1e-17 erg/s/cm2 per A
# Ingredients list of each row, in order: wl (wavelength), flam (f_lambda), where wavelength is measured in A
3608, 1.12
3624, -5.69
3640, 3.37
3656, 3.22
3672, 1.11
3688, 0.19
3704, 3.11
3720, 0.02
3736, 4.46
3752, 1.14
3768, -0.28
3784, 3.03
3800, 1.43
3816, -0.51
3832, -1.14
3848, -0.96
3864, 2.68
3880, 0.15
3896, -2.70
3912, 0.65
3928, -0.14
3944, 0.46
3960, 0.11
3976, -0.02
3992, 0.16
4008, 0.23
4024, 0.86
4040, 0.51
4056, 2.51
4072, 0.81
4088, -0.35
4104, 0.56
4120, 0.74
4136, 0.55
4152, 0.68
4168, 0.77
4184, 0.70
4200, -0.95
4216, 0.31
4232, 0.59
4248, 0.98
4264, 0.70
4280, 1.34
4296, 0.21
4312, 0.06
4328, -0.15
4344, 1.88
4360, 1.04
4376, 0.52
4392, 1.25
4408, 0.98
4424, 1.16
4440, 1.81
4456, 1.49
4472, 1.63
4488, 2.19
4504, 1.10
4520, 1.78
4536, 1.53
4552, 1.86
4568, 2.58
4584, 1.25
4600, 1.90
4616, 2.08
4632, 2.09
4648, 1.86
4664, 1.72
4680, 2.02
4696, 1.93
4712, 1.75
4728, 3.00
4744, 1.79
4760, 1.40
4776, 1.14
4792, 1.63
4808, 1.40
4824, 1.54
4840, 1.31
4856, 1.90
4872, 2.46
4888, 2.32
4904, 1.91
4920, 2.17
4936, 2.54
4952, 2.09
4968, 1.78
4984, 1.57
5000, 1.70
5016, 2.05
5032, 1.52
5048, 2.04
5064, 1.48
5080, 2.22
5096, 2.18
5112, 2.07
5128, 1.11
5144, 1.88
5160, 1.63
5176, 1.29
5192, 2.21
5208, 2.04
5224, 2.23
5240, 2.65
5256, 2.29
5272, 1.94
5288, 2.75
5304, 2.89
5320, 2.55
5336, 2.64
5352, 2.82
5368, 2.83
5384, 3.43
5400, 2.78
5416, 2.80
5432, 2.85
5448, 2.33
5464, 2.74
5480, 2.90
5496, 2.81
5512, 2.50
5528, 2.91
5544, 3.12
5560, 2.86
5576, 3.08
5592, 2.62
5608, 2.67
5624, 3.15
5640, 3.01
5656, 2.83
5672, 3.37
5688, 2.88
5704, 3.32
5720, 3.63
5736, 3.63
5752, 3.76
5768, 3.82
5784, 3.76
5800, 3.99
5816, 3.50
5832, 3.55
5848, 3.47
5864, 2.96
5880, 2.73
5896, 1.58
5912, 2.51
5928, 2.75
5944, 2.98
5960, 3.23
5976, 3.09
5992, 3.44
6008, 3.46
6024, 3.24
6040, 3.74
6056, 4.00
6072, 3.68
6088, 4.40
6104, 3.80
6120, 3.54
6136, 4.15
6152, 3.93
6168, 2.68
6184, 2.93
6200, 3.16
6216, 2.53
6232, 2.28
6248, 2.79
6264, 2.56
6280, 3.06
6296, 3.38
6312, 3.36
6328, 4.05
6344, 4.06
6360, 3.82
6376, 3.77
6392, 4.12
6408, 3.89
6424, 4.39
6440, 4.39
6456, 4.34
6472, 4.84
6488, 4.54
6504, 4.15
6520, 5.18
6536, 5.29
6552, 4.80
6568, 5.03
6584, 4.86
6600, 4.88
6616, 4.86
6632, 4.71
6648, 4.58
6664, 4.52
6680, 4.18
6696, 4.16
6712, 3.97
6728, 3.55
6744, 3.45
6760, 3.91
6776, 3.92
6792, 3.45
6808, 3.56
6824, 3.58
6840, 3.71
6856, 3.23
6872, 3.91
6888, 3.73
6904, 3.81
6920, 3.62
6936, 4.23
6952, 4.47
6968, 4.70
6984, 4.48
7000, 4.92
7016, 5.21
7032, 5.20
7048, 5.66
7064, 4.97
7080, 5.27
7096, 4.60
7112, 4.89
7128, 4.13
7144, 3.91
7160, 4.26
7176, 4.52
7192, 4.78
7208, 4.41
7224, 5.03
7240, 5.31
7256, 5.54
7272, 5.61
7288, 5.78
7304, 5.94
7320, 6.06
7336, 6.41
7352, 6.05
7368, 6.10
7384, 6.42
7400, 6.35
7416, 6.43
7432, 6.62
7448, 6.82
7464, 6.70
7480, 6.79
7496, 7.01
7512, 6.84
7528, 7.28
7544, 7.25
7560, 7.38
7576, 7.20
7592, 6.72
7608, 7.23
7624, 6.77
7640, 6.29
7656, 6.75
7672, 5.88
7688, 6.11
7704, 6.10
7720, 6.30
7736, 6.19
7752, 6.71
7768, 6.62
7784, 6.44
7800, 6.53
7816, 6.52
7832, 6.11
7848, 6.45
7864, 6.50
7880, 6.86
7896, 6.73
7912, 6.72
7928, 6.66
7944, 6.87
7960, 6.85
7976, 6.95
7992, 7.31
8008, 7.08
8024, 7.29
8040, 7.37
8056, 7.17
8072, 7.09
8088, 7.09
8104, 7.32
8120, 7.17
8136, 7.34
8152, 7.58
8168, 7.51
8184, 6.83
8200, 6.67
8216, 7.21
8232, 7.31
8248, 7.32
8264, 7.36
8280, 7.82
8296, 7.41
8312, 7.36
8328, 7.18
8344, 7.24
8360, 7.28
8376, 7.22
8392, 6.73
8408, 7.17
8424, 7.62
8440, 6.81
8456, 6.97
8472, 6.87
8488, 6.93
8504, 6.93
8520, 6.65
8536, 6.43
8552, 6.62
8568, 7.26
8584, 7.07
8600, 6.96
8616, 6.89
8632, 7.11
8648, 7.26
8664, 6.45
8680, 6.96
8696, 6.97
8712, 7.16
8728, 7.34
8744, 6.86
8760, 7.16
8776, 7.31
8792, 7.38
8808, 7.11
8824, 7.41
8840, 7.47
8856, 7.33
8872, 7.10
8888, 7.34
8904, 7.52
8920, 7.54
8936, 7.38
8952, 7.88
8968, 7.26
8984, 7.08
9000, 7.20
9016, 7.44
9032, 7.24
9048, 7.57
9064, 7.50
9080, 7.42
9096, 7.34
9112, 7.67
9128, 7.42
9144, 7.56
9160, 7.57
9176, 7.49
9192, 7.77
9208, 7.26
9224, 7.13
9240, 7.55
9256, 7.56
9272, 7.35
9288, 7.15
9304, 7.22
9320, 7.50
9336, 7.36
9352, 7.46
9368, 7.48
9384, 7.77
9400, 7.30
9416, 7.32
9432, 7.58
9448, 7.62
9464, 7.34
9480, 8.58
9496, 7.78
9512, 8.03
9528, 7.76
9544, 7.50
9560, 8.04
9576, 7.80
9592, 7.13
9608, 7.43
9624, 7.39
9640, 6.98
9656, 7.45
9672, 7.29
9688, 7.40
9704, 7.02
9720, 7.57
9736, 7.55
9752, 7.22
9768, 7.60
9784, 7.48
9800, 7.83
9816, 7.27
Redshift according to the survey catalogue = 0.000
